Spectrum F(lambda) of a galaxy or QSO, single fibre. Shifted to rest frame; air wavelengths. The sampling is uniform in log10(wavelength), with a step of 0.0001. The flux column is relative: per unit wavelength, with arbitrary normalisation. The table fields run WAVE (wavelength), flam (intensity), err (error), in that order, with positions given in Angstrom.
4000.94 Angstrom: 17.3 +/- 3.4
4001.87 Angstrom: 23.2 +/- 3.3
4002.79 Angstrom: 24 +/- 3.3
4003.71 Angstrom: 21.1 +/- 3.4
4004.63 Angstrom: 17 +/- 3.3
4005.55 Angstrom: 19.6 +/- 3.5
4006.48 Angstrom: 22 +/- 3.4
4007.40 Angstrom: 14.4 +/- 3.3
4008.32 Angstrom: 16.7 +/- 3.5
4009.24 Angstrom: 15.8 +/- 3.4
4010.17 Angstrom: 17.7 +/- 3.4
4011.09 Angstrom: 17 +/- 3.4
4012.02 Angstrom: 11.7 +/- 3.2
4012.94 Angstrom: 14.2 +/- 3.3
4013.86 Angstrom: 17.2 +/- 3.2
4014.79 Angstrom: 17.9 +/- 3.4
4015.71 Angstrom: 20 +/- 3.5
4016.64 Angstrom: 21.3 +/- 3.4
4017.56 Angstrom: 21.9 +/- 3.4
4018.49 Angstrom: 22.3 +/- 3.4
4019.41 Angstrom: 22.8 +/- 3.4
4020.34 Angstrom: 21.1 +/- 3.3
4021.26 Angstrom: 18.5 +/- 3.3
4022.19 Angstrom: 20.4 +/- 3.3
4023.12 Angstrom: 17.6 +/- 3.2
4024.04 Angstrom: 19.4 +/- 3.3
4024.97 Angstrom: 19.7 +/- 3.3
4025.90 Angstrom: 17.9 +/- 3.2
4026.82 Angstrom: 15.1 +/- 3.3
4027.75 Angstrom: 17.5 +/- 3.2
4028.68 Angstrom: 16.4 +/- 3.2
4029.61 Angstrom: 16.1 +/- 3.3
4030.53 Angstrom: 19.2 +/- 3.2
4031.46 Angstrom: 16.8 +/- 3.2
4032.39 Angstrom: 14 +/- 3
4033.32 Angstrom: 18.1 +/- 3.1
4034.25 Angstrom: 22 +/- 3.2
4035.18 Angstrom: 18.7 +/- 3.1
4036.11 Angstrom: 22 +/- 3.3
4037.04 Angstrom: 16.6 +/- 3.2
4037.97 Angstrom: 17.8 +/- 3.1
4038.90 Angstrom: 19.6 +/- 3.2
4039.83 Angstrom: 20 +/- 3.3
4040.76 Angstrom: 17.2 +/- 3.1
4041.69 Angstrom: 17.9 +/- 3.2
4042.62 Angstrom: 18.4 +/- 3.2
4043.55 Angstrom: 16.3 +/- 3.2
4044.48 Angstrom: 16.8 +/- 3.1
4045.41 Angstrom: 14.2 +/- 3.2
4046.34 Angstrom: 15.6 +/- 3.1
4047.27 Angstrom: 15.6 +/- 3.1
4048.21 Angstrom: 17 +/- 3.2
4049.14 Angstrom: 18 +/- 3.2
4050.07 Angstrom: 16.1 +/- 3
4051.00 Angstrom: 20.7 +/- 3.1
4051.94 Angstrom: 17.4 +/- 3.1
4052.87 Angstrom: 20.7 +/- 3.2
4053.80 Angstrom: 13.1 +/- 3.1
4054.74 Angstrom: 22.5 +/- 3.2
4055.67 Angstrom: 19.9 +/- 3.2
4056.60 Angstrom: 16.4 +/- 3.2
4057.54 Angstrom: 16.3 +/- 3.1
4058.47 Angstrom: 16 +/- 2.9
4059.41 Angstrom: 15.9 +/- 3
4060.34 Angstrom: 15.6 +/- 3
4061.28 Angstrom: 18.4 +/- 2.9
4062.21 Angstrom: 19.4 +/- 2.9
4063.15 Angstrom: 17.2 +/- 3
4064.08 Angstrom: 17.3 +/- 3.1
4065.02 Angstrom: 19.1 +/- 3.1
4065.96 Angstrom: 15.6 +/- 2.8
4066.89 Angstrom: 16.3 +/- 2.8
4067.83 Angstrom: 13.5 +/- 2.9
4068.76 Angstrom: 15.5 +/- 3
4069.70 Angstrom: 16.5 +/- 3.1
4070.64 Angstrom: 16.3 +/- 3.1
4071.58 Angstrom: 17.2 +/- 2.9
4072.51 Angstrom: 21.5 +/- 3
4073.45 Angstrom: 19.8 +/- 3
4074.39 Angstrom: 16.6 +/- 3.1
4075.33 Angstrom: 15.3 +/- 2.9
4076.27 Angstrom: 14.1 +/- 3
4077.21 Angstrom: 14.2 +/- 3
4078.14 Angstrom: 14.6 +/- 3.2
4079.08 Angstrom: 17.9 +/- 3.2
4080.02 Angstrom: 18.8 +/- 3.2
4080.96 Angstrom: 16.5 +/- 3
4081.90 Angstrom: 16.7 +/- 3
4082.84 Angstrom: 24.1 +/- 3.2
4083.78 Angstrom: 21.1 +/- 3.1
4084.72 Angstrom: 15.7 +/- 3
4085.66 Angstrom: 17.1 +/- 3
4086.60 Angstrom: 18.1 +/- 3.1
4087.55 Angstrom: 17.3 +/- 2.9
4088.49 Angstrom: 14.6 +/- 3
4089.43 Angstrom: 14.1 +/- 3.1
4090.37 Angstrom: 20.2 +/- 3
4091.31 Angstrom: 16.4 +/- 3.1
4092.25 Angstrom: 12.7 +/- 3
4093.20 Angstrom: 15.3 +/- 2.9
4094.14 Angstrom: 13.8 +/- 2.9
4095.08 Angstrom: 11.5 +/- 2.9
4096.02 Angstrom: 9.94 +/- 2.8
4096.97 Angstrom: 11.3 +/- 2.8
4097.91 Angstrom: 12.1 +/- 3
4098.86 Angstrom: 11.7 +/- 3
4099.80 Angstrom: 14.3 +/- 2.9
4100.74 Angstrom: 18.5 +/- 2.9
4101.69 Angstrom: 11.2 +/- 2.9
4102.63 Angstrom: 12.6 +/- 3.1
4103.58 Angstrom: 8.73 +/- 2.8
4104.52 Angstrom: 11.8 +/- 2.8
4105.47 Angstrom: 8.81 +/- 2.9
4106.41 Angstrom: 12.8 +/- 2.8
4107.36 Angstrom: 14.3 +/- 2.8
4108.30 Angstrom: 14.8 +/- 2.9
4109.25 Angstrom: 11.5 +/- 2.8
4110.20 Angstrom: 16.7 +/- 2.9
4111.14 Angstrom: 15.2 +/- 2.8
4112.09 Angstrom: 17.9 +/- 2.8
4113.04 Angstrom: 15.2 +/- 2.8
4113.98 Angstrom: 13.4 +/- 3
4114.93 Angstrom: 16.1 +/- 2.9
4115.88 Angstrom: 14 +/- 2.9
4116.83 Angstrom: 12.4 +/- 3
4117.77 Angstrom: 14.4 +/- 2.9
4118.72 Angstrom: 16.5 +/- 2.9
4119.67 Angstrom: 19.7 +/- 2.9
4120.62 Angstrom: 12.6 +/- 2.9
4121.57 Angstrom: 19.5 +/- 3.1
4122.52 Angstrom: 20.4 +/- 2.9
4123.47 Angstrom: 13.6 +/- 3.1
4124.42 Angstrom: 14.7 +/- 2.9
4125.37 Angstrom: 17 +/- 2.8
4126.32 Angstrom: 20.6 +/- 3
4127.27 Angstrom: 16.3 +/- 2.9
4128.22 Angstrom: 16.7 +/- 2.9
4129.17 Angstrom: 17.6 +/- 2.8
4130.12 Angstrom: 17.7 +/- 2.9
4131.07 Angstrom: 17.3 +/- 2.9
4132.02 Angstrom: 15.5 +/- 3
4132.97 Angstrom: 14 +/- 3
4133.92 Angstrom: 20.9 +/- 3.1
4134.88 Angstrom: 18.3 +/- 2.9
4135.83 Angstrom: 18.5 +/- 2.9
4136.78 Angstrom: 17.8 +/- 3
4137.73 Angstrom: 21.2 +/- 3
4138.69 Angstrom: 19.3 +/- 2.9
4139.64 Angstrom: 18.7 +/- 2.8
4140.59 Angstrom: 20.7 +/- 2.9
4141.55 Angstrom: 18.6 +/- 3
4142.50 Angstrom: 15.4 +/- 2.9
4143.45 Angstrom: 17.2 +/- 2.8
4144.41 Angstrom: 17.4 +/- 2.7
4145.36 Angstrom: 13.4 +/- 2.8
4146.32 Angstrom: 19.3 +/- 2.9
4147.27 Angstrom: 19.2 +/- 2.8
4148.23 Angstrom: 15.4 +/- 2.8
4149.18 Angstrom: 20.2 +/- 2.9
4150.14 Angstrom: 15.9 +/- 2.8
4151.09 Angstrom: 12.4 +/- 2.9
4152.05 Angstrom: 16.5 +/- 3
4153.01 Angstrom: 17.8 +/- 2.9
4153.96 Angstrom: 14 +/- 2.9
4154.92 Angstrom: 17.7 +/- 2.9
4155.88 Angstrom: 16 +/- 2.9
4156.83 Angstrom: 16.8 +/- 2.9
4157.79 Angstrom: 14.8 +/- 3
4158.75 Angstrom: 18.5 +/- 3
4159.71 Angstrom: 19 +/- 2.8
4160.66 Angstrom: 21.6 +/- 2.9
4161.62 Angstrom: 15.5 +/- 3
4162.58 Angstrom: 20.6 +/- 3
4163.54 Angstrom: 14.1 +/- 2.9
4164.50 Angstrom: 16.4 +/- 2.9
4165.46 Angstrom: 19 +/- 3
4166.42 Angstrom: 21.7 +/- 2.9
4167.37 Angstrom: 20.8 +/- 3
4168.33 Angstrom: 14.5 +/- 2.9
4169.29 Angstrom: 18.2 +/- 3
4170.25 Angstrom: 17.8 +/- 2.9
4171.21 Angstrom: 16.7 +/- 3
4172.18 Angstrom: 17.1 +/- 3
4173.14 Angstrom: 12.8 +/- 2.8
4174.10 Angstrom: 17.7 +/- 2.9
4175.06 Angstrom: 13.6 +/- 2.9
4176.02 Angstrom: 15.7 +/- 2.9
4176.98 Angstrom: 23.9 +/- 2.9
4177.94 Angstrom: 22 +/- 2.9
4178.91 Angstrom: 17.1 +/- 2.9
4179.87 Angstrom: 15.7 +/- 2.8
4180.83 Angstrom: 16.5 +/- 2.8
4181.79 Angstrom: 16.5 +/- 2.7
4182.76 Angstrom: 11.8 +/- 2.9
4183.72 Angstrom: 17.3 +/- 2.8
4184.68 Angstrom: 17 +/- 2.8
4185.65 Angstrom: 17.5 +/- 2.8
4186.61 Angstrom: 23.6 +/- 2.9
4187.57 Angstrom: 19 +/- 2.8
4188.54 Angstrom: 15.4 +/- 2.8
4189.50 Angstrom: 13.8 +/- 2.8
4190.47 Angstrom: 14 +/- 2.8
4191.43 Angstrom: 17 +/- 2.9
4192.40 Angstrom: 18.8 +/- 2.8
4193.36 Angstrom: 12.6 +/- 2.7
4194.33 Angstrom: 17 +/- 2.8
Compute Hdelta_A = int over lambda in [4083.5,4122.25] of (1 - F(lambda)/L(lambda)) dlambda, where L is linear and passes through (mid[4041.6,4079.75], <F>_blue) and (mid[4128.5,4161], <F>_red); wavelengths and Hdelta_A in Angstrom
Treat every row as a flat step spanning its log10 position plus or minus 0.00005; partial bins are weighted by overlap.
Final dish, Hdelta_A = 6.1 Angstrom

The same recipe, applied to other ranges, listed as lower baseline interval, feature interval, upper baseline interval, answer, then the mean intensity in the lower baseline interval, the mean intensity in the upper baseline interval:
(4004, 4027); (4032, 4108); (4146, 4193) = 7.0 Angstrom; 18.4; 17.2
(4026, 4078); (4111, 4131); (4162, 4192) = 1.1 Angstrom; 17.3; 17.2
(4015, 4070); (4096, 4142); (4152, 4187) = 5.1 Angstrom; 18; 17.4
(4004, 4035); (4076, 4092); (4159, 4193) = 0.7 Angstrom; 18.2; 17.4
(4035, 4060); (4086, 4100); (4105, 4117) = 0.8 Angstrom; 17.6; 14.1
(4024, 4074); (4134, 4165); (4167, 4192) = -0.6 Angstrom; 17.5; 17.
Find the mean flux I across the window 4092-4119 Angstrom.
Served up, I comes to 13.4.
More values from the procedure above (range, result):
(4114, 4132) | 16.4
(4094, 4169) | 16.1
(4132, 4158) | 17.3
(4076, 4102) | 15.5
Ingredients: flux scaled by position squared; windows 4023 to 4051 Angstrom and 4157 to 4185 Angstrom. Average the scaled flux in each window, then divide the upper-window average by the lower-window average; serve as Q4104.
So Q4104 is 1.1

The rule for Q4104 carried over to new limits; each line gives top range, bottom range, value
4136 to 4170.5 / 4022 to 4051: 1.05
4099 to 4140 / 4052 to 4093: 0.94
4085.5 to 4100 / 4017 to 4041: 0.79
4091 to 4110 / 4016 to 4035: 0.70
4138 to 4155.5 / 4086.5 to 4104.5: 1.28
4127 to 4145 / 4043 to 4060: 1.08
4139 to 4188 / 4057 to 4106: 1.16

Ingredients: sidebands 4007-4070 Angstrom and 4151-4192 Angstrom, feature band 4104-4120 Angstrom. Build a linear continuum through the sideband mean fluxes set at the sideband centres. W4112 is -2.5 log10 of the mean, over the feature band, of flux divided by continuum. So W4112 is 0.21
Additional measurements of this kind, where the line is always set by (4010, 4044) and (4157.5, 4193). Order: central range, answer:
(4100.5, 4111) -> 0.36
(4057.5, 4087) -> 0.06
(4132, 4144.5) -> -0.04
